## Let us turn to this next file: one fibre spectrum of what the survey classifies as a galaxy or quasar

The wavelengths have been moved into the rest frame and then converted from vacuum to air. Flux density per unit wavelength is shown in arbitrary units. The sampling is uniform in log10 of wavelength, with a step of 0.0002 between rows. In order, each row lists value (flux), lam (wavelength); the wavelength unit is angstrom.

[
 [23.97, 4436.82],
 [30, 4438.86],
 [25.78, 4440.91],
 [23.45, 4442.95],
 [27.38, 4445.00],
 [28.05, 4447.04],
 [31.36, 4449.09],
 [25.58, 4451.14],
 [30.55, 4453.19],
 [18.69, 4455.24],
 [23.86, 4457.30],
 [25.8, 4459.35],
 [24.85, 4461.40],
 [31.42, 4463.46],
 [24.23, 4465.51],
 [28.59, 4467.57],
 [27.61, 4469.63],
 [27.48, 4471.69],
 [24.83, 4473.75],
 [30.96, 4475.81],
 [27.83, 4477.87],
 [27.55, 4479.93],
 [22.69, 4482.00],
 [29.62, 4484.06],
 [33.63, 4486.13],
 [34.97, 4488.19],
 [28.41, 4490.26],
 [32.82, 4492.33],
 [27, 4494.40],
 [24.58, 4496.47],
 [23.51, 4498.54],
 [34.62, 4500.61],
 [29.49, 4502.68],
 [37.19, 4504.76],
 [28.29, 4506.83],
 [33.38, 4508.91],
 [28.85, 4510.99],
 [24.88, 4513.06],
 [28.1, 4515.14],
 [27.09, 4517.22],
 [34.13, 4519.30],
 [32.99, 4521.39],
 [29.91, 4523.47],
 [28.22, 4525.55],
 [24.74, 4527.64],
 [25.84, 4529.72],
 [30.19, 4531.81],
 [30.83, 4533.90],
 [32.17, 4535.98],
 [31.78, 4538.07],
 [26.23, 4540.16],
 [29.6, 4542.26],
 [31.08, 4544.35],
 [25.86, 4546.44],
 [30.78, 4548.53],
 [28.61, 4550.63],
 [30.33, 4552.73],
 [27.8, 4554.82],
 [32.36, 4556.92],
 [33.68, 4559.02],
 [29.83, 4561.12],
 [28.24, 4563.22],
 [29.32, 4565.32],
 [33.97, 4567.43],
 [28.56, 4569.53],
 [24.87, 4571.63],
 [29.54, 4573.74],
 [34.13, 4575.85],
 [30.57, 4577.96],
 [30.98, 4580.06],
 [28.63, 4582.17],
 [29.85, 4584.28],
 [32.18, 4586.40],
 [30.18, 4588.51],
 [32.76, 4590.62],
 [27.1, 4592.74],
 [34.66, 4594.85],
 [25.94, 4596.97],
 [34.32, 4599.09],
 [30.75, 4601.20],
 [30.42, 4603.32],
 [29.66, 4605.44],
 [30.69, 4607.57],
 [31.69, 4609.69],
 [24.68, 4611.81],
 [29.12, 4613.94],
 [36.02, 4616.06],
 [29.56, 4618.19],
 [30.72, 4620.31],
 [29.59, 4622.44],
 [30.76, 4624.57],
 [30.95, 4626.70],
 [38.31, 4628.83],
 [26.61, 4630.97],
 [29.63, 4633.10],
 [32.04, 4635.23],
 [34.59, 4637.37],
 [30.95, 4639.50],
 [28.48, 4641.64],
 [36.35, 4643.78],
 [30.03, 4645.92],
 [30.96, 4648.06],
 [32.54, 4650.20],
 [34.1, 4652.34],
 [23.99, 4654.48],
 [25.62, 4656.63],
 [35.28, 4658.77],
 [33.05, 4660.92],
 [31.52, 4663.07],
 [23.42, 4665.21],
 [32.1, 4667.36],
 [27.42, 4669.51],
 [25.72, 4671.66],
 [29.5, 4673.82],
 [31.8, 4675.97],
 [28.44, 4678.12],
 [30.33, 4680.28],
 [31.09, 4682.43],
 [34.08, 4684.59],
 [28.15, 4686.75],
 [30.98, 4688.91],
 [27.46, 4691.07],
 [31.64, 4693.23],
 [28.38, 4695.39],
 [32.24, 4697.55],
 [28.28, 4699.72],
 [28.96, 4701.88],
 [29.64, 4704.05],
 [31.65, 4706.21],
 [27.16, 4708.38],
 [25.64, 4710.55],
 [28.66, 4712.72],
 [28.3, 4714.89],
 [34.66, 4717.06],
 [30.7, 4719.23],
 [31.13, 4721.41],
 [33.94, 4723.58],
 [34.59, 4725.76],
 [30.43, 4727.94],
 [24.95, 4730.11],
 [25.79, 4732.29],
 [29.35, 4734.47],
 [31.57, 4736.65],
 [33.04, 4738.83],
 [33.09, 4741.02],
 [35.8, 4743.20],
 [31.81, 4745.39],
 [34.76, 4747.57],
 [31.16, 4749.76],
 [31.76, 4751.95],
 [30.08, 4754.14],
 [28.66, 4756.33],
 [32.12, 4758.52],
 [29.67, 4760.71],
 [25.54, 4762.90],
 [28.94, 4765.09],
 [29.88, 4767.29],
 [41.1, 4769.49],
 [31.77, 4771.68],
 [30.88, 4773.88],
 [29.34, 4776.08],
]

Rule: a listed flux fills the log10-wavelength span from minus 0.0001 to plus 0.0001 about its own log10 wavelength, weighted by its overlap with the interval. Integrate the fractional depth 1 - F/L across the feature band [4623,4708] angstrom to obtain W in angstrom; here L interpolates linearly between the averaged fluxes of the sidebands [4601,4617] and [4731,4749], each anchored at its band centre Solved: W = 1.5 angstrom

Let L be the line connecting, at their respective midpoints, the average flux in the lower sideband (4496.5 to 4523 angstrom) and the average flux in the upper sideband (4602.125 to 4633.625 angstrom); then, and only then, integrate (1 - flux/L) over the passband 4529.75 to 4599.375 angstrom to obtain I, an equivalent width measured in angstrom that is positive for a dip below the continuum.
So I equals 0.4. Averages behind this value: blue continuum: 30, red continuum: 30.6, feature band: 30.1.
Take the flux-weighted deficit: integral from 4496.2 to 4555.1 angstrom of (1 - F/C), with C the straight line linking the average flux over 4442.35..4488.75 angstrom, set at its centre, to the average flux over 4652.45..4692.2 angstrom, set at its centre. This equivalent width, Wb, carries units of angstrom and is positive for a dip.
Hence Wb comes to -3.0 angstrom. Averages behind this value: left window 27.4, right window 29.6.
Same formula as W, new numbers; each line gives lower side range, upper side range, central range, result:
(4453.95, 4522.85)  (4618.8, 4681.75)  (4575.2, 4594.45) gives -0.70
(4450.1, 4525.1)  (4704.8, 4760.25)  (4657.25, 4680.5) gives 0.34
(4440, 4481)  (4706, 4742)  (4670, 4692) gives -0.03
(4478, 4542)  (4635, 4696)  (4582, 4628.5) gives -0.99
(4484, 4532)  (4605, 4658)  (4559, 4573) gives 0.32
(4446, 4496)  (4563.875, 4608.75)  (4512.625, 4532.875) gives 0.18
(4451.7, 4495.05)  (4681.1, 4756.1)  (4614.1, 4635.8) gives -1.32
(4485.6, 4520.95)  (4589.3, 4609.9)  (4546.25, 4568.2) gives 0.19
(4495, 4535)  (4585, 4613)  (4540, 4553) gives 0.29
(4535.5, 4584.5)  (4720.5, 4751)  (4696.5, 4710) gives 0.75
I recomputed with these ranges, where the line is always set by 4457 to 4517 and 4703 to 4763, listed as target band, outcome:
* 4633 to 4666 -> -1.04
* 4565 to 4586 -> -0.59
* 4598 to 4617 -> -0.77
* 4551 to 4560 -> -0.52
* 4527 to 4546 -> -0.11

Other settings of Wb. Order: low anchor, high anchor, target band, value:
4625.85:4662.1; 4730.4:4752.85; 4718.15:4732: 0.4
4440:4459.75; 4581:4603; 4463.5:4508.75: -2.9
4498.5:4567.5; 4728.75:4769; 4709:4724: 0.2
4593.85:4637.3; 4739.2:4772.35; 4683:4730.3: 1.9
